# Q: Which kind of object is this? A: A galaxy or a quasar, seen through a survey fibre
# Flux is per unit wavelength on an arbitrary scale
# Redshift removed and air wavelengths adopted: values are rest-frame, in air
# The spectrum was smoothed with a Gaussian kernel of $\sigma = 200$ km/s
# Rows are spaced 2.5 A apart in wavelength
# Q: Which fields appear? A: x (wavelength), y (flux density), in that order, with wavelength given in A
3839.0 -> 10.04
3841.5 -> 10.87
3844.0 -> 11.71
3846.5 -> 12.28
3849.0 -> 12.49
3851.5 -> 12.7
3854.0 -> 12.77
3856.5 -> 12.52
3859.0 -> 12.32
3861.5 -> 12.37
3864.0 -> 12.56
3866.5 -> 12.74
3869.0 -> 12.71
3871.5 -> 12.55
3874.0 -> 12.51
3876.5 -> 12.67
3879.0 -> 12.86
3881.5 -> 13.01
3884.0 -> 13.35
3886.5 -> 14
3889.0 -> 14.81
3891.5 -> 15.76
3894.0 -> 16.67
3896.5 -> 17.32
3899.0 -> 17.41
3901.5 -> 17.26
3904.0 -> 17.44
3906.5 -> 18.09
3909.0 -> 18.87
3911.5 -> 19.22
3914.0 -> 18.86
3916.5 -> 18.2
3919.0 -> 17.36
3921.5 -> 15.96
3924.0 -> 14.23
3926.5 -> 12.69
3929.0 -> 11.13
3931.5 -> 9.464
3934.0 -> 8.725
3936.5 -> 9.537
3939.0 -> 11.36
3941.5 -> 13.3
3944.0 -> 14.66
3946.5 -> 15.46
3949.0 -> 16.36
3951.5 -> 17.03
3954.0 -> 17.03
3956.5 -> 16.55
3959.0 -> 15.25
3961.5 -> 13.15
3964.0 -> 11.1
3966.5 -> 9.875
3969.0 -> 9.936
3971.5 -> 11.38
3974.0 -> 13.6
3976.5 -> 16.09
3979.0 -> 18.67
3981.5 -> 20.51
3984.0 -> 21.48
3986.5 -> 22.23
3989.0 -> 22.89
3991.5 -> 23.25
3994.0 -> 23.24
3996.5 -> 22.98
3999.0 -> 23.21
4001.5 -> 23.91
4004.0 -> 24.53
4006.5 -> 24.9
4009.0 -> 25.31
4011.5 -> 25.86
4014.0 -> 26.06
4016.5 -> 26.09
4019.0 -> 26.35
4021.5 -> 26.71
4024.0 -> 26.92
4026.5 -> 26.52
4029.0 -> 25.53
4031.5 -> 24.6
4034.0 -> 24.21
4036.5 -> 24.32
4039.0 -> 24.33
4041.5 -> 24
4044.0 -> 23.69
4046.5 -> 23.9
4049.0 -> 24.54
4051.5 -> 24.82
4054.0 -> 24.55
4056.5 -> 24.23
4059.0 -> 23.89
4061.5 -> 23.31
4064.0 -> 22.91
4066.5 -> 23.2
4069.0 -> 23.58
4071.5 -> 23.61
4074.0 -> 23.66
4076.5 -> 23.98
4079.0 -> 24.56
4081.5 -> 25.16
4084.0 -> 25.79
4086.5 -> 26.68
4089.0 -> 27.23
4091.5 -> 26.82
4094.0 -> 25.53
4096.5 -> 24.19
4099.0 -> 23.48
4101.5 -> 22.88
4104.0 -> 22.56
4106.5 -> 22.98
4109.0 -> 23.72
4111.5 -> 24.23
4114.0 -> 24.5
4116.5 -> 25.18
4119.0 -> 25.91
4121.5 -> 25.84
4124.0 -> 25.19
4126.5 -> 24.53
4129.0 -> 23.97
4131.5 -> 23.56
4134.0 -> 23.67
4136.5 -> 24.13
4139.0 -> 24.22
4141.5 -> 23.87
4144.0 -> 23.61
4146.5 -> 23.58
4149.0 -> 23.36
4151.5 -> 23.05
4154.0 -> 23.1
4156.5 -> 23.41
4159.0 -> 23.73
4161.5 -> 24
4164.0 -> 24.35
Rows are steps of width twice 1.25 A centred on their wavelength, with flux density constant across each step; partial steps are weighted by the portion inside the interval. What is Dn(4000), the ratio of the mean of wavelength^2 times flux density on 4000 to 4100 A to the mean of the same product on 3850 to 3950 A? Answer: 1.87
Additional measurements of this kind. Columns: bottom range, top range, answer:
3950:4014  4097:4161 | 1.35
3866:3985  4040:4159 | 1.79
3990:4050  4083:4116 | 1.03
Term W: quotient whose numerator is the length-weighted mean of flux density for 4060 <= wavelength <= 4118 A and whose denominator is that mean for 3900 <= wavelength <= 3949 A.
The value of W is 1.64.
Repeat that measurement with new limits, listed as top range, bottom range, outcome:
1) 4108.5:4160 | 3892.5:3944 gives 1.59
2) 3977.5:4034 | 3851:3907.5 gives 1.70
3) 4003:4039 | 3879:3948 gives 1.71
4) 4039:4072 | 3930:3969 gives 1.82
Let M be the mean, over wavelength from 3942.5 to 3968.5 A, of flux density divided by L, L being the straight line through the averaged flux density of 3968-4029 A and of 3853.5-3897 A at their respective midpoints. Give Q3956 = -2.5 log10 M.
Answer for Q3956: 0.30 mag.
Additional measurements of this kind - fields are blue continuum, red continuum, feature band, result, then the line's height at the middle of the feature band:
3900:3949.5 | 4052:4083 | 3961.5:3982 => 0.30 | 17.9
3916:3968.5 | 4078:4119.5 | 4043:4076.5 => -0.09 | 22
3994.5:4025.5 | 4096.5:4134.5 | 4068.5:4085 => 0.01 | 24.5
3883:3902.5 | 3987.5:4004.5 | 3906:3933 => 0.13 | 17.8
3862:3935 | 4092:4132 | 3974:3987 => -0.03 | 18.4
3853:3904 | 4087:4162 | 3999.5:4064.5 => -0.22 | 20.4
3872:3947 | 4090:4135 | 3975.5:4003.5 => -0.18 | 18.5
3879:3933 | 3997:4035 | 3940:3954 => 0.24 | 19.3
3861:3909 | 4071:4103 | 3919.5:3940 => 0.38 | 16.9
